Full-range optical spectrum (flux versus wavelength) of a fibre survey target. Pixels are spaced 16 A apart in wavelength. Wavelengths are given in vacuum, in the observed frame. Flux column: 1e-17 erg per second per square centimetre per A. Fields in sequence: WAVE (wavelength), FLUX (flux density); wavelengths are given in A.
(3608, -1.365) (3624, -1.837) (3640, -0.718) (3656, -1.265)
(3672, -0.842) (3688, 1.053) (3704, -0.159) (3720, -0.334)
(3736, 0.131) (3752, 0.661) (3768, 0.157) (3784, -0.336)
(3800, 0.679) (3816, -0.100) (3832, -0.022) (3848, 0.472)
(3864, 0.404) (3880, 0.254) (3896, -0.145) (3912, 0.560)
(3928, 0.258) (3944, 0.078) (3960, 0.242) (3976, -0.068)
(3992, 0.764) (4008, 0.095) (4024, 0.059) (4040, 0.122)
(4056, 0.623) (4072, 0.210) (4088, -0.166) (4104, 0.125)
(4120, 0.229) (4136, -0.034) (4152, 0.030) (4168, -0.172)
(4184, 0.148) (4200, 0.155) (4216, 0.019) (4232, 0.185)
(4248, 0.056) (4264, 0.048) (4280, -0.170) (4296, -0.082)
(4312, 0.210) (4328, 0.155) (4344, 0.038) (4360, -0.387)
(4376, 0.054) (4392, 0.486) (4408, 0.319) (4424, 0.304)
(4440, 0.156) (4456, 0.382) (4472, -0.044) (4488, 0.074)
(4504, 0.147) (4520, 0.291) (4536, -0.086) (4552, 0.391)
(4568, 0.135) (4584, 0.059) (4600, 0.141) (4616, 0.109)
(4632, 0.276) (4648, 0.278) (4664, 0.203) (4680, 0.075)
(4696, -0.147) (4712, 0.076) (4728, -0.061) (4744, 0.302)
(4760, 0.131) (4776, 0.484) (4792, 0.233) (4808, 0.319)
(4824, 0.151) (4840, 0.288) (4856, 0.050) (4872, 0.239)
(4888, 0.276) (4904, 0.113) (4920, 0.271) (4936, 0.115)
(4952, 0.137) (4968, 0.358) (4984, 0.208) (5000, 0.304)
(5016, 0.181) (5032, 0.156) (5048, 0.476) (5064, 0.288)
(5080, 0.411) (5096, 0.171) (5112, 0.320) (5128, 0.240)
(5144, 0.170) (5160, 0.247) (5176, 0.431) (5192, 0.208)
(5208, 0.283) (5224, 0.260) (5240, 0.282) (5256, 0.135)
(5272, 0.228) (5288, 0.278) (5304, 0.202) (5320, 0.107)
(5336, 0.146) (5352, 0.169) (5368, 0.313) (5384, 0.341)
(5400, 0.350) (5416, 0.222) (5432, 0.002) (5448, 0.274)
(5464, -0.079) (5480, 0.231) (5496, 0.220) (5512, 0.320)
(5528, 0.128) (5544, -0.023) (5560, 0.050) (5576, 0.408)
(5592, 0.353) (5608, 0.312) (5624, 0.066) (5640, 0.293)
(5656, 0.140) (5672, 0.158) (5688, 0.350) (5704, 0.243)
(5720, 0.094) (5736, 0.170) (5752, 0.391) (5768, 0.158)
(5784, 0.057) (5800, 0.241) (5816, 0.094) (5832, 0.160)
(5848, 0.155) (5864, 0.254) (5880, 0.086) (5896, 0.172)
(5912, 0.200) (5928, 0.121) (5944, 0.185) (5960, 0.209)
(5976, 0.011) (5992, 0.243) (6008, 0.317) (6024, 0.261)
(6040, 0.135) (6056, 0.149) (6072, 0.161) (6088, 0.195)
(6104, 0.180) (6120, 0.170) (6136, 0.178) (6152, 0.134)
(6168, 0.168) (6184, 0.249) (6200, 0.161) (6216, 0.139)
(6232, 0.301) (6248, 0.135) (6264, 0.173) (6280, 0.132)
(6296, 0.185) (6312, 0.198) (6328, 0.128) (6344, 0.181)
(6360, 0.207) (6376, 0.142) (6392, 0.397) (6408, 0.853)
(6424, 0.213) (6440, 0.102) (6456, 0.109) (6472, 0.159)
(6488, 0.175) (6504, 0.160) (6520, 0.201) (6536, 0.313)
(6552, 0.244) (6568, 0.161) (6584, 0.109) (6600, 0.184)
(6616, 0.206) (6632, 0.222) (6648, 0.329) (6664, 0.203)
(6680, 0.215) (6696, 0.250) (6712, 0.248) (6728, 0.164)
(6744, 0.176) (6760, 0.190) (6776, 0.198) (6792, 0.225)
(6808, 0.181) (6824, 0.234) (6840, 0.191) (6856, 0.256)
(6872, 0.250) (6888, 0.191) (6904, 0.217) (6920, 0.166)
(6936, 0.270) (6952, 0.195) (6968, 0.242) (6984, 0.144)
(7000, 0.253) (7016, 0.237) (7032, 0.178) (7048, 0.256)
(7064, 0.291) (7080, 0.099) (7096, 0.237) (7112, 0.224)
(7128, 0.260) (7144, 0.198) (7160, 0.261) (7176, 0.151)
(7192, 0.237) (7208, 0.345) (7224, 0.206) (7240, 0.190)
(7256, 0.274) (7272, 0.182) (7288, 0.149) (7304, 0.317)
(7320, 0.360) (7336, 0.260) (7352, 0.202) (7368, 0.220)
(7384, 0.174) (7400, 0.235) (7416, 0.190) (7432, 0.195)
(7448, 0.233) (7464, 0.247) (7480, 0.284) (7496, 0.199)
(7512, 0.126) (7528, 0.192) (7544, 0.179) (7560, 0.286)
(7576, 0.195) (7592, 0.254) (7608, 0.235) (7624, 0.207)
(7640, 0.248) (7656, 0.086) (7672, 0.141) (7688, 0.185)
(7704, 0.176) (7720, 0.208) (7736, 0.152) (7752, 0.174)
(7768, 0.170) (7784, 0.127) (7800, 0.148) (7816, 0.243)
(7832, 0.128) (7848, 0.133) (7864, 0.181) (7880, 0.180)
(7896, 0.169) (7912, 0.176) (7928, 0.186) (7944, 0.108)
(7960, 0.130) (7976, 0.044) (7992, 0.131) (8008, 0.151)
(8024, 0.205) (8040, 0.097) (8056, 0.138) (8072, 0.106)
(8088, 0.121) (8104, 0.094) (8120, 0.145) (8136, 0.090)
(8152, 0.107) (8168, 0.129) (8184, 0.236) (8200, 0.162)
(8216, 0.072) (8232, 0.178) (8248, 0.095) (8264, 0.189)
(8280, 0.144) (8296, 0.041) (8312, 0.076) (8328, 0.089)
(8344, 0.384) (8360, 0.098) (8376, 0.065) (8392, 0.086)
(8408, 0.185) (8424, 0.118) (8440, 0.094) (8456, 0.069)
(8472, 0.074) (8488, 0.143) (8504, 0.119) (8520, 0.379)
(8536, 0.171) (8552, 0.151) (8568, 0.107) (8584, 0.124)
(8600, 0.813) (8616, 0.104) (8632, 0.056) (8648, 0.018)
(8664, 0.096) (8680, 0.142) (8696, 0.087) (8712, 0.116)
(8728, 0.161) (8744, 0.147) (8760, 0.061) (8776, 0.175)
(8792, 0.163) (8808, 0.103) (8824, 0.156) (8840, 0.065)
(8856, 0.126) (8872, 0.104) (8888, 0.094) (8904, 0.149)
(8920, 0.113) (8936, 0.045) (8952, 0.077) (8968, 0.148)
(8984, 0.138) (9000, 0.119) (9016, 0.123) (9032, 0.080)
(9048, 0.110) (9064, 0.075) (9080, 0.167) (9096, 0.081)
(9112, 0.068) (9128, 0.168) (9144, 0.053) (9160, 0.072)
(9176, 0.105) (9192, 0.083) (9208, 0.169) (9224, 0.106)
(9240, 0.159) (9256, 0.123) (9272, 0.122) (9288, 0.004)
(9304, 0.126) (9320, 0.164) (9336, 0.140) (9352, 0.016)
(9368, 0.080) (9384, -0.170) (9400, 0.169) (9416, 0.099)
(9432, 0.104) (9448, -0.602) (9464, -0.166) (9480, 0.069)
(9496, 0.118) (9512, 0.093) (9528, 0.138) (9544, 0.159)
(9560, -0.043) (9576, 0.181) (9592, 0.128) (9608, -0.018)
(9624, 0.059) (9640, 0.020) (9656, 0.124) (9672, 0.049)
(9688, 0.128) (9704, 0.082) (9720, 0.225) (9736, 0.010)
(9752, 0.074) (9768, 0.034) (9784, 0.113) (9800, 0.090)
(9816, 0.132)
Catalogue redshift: 0.72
